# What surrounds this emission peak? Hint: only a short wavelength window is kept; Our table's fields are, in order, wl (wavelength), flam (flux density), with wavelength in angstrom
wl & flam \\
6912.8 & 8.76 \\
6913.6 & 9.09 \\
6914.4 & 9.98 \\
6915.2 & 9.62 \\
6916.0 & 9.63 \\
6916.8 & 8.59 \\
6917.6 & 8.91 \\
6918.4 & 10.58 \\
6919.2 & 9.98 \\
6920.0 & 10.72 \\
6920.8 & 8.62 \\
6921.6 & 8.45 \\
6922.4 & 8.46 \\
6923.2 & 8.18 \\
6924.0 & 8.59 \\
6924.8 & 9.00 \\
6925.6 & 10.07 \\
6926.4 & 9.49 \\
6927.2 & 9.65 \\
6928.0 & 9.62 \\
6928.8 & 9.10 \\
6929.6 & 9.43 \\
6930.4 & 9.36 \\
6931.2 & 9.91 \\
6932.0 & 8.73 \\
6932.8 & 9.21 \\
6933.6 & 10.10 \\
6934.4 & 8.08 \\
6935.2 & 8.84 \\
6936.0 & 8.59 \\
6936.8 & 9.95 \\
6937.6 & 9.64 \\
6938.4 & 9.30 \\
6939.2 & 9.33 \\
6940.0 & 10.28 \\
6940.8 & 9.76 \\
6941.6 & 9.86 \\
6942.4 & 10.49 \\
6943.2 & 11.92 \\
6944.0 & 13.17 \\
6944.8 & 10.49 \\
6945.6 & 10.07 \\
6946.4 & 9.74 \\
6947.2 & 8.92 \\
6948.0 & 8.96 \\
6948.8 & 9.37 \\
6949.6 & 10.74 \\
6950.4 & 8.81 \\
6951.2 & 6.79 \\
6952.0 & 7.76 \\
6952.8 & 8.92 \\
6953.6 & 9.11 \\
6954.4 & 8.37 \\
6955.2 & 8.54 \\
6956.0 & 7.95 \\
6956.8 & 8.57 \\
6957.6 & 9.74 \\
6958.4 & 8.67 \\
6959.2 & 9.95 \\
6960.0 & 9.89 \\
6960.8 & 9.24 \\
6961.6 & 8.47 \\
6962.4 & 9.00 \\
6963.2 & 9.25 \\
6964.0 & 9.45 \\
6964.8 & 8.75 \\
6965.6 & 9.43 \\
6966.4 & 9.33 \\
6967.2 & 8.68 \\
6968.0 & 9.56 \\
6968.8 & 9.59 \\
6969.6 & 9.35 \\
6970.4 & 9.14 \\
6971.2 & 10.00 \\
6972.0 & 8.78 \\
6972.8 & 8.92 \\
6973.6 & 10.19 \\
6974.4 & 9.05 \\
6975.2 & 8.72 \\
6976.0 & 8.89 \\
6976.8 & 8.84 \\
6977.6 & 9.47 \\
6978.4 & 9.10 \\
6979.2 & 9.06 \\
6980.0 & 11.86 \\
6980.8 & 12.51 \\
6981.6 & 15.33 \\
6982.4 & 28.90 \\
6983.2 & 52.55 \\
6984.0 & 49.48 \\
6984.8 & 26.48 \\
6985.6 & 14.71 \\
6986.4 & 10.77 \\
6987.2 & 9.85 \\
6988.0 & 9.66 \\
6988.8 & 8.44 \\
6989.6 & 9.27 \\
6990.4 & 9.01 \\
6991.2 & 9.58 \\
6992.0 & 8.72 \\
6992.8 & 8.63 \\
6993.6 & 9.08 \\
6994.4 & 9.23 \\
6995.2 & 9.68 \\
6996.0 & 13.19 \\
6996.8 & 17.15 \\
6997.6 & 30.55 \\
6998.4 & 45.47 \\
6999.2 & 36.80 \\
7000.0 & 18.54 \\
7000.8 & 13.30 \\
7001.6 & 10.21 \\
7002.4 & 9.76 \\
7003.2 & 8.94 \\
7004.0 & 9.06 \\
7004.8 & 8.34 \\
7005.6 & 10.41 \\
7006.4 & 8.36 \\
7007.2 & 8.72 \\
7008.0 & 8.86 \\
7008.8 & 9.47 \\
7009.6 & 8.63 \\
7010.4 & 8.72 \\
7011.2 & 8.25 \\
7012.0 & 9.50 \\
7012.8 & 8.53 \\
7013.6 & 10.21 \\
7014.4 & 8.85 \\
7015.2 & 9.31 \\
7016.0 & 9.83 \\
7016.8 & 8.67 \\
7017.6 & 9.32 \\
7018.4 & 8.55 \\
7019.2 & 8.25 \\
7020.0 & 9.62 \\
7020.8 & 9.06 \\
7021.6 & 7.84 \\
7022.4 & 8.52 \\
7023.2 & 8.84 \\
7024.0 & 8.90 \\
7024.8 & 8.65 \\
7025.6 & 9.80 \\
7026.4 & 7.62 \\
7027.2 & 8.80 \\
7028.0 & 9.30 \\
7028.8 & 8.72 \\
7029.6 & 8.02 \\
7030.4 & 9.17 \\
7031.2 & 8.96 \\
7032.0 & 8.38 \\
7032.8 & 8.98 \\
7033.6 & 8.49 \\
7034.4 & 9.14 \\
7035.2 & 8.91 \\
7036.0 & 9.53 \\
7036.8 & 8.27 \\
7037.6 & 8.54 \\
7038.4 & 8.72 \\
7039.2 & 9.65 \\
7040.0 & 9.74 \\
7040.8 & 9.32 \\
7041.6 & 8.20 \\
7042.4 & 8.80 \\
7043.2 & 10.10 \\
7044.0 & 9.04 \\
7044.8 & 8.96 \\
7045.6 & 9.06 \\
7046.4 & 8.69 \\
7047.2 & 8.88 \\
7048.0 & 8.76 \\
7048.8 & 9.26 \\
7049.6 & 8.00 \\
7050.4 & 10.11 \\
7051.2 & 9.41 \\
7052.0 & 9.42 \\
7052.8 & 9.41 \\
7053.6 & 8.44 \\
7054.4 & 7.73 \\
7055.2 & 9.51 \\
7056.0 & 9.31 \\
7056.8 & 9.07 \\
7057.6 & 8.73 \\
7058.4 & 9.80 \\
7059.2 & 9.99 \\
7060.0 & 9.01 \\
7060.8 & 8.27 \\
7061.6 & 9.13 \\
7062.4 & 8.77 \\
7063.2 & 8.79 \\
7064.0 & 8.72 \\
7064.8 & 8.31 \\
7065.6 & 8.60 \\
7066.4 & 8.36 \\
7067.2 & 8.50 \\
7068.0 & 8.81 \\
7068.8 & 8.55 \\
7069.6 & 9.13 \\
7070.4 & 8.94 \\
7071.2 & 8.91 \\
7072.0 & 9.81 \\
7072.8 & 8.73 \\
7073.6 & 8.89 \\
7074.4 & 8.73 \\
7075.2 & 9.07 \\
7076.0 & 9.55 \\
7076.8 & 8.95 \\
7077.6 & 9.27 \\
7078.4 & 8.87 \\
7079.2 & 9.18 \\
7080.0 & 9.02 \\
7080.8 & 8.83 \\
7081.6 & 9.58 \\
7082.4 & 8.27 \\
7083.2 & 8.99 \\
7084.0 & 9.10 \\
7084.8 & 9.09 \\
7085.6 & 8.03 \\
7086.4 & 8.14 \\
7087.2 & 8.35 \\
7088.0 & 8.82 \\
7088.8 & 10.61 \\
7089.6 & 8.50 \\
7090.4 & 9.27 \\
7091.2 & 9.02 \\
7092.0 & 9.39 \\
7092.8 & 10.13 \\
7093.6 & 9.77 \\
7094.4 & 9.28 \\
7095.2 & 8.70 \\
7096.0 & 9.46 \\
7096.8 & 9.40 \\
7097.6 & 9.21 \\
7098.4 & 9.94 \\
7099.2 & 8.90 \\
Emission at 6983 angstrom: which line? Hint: [S II] 6716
